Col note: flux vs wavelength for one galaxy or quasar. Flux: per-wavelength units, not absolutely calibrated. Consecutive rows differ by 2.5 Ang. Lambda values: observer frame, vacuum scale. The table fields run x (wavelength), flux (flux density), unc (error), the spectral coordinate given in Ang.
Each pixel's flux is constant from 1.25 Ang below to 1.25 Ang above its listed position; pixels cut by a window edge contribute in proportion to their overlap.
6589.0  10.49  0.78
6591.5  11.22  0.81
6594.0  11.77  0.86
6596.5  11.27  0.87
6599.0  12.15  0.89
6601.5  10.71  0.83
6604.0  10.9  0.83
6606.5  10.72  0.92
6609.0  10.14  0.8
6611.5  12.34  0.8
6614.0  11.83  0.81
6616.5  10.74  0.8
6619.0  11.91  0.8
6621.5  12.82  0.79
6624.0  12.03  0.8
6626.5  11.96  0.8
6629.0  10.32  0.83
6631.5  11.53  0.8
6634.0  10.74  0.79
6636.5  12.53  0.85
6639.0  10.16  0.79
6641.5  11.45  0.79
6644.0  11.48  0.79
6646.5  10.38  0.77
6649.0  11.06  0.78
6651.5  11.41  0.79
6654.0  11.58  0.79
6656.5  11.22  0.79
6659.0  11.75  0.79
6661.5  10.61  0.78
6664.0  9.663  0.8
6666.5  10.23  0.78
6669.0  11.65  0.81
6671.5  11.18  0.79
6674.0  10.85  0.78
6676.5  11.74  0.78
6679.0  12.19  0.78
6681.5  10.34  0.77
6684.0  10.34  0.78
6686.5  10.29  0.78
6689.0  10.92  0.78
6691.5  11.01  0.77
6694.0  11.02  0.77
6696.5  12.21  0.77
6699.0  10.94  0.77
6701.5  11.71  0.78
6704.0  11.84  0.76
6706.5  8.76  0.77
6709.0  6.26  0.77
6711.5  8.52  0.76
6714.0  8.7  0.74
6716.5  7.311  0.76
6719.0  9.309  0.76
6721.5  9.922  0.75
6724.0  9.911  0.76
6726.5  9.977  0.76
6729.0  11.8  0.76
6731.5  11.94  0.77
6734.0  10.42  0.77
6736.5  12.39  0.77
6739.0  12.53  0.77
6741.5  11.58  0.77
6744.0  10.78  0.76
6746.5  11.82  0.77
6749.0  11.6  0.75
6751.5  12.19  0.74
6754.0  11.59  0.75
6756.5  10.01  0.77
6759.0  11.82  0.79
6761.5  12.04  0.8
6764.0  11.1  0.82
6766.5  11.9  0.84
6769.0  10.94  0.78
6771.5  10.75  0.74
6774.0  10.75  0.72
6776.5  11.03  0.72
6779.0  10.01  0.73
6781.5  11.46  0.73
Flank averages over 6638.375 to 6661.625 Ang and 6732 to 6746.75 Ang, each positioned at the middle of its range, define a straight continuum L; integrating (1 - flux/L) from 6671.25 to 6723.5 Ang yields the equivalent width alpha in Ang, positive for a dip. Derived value 5.3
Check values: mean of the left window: 11.2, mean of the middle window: 10.2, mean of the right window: 11.6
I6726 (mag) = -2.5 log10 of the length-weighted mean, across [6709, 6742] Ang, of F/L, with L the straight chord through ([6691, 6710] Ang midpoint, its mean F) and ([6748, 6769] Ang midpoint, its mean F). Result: 0.08 mag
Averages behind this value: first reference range 10.5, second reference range 11.5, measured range 10.1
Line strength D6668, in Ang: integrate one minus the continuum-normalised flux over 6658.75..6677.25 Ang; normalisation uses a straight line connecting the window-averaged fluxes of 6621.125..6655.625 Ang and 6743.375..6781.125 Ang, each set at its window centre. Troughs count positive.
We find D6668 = 0.7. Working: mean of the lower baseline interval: 11.4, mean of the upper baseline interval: 11.2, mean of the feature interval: 10.9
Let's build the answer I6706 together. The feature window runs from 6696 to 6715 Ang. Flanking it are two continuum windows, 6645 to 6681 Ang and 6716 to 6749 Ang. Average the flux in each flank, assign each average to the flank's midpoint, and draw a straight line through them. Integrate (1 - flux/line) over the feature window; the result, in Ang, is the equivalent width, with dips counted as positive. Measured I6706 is 2.01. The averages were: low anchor 11.1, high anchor 10.9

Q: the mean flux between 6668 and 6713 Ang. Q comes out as 10.6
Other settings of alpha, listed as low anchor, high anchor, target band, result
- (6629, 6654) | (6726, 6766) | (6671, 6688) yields 0.5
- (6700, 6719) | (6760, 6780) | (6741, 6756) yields -1.7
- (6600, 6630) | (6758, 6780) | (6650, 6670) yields 0.5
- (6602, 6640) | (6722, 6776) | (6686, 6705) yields 0.1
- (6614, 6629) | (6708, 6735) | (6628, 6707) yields -2.8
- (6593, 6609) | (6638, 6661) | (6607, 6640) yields -0.9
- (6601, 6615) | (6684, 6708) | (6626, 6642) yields -0.2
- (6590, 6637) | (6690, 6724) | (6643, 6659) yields -0.7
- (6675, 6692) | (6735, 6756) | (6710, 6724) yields 3.2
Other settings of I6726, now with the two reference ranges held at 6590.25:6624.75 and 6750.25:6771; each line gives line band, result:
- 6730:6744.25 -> -0.02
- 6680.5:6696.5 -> 0.06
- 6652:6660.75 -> 0.00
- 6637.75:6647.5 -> 0.06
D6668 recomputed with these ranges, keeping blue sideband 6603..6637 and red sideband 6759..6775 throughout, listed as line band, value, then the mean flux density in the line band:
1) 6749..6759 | -0.1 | 11.4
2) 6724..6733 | 0.2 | 11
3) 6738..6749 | -0.3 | 11.6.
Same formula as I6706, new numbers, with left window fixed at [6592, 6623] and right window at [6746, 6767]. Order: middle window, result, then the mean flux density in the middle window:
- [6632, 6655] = 0.5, 11.2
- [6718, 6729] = 1.4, 10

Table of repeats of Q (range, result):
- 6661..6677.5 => 10.8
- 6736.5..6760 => 11.6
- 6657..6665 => 10.8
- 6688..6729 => 9.95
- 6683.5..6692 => 10.6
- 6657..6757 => 10.7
